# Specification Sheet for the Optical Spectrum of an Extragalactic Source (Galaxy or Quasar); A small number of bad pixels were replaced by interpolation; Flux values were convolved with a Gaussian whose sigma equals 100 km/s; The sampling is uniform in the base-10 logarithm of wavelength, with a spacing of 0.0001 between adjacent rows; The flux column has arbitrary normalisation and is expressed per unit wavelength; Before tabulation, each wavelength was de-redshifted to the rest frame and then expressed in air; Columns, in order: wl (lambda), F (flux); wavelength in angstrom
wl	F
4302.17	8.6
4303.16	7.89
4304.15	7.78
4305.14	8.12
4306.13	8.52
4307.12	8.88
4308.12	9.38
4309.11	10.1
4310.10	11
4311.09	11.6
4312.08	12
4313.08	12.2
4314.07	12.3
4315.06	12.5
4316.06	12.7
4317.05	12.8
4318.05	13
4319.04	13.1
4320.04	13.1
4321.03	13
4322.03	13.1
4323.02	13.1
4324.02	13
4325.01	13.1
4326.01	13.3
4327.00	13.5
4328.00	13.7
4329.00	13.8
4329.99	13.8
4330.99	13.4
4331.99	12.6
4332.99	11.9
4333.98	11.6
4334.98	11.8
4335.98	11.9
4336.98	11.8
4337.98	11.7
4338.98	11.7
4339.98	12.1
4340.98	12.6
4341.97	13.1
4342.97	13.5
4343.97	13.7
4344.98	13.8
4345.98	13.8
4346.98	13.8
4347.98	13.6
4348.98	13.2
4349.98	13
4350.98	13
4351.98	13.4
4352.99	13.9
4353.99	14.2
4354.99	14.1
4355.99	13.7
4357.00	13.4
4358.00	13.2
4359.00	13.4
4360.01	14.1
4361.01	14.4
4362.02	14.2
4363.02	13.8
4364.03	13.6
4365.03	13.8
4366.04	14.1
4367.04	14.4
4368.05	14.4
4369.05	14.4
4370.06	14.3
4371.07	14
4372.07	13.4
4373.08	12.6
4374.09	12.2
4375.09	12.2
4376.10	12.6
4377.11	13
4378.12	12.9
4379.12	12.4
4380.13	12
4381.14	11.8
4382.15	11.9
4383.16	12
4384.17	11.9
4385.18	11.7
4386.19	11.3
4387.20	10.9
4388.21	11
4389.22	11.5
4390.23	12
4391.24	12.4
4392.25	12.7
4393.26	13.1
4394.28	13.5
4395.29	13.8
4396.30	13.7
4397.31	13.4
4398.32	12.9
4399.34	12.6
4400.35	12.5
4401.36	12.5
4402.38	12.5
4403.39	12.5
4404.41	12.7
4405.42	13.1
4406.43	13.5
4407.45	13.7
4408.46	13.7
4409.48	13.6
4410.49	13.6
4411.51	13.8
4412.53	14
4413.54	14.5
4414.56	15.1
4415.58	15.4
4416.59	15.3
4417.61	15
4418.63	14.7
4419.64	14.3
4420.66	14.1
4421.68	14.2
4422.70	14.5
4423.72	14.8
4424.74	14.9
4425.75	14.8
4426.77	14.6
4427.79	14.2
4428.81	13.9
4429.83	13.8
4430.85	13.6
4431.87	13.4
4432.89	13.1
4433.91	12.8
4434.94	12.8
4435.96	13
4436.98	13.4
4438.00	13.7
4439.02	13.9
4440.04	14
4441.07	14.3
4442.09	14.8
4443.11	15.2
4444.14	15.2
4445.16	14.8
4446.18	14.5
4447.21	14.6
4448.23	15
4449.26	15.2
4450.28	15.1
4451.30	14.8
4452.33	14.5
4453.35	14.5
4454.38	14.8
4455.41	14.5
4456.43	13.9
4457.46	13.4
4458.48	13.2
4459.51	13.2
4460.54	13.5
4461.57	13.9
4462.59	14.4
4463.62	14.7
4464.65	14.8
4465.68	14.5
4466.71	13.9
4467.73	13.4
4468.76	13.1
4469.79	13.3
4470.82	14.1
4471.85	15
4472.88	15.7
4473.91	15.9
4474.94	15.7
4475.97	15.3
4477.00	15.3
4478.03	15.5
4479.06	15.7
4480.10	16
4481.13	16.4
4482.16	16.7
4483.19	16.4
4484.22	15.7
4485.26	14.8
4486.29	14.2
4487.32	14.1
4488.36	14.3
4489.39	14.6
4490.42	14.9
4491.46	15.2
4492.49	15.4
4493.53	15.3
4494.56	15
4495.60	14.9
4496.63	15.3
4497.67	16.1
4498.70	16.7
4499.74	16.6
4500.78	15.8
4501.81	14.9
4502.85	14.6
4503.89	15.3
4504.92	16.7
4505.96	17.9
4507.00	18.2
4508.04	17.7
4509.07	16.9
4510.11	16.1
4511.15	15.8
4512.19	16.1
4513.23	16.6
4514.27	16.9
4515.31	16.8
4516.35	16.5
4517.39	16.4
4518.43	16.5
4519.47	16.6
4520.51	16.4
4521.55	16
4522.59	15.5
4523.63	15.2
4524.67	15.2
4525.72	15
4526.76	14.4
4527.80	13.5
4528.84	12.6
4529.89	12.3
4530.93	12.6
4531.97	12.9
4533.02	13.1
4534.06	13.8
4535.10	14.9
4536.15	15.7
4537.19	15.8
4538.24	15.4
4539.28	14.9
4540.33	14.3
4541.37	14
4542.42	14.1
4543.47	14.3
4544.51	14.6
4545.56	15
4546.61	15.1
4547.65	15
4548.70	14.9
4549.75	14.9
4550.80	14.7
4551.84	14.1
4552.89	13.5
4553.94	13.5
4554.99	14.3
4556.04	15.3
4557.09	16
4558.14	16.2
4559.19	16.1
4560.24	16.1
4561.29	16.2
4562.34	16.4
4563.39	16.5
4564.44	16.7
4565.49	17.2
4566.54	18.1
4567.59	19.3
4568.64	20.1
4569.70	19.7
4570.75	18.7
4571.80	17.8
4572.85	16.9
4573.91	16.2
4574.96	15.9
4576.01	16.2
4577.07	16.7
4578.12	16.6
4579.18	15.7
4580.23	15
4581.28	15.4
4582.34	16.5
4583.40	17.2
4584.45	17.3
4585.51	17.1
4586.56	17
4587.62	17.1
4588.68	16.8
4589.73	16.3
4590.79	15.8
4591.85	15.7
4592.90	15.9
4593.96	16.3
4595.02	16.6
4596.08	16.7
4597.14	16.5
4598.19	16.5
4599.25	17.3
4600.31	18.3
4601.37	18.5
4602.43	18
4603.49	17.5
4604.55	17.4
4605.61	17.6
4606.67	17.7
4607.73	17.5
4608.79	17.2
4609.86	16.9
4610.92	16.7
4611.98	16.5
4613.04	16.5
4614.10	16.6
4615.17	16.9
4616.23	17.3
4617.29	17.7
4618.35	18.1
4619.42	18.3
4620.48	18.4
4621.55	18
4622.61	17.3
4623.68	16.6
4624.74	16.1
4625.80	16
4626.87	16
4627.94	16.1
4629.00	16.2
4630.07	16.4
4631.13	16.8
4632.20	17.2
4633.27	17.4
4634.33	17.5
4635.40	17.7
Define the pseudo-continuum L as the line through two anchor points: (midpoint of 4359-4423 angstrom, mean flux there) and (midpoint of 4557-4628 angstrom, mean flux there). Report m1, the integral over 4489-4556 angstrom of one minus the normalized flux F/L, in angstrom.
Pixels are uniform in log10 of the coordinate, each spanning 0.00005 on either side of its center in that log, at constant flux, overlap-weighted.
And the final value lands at 1.94 angstrom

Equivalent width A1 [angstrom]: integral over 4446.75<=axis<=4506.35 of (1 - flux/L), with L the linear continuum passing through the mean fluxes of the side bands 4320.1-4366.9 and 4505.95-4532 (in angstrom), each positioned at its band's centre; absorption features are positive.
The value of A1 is 0.4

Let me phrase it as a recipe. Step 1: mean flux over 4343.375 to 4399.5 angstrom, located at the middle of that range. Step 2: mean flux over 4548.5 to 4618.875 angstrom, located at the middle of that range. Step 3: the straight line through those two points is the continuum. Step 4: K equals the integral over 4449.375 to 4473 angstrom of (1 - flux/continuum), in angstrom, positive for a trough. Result 0.7 angstrom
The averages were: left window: 13.1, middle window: 14.2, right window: 16.7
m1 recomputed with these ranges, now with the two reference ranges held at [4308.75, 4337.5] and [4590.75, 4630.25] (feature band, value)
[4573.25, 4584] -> 0.2 angstrom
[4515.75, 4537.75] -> 1.3 angstrom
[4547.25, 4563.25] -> 1.0 angstrom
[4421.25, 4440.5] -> 0.5 angstrom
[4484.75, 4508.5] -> -0.5 angstrom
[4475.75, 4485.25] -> -0.5 angstrom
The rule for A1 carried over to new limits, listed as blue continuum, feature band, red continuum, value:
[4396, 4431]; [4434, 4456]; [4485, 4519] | 0.33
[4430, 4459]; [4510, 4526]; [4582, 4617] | -0.66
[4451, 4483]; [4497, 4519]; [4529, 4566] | -2.50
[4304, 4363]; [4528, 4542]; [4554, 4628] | 1.71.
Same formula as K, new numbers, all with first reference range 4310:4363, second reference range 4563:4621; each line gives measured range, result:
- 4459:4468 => 0.6 angstrom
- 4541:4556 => 1.8 angstrom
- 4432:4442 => 0.8 angstrom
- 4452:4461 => 0.6 angstrom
